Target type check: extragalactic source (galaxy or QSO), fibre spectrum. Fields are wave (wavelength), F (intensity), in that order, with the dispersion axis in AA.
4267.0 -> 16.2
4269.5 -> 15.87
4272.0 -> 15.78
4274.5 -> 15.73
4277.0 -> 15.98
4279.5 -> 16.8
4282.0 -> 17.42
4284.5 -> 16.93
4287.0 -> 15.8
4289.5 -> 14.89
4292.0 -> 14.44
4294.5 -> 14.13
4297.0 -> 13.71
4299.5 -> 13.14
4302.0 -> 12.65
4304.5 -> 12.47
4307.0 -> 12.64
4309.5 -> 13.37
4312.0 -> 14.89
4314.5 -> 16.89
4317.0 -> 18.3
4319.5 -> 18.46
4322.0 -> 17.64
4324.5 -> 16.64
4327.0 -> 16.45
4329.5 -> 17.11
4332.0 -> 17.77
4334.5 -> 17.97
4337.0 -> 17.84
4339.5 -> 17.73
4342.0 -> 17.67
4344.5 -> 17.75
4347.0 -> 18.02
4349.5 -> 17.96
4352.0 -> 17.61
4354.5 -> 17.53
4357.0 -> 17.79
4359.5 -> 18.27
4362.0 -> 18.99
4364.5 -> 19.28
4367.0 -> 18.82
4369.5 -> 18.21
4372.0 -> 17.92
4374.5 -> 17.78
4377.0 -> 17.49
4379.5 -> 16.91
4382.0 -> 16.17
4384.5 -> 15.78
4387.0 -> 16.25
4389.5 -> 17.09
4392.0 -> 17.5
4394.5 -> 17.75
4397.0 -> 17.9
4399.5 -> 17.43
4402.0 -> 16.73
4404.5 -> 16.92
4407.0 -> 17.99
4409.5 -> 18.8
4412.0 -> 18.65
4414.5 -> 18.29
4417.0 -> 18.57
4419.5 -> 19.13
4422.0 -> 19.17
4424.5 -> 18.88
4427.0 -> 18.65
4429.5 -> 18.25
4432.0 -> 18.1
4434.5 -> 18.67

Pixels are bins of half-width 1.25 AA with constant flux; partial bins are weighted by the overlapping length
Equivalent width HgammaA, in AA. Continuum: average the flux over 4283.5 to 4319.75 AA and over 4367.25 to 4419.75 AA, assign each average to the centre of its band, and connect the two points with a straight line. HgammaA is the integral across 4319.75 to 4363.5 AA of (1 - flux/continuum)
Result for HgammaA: -4.8 AA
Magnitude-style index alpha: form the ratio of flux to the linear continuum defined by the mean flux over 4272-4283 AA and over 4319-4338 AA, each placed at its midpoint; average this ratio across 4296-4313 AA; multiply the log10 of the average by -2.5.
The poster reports 0.268 mag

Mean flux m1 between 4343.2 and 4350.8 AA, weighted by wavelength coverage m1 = 17.9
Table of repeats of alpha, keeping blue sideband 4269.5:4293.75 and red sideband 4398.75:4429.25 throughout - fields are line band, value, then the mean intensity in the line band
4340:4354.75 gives -0.04 mag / 17.8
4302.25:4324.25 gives 0.07 mag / 15.5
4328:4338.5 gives -0.05 mag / 17.6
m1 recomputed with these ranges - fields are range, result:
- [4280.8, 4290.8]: 16.2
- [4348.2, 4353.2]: 17.8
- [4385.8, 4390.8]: 16.7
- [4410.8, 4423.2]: 18.8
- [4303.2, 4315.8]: 14.1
